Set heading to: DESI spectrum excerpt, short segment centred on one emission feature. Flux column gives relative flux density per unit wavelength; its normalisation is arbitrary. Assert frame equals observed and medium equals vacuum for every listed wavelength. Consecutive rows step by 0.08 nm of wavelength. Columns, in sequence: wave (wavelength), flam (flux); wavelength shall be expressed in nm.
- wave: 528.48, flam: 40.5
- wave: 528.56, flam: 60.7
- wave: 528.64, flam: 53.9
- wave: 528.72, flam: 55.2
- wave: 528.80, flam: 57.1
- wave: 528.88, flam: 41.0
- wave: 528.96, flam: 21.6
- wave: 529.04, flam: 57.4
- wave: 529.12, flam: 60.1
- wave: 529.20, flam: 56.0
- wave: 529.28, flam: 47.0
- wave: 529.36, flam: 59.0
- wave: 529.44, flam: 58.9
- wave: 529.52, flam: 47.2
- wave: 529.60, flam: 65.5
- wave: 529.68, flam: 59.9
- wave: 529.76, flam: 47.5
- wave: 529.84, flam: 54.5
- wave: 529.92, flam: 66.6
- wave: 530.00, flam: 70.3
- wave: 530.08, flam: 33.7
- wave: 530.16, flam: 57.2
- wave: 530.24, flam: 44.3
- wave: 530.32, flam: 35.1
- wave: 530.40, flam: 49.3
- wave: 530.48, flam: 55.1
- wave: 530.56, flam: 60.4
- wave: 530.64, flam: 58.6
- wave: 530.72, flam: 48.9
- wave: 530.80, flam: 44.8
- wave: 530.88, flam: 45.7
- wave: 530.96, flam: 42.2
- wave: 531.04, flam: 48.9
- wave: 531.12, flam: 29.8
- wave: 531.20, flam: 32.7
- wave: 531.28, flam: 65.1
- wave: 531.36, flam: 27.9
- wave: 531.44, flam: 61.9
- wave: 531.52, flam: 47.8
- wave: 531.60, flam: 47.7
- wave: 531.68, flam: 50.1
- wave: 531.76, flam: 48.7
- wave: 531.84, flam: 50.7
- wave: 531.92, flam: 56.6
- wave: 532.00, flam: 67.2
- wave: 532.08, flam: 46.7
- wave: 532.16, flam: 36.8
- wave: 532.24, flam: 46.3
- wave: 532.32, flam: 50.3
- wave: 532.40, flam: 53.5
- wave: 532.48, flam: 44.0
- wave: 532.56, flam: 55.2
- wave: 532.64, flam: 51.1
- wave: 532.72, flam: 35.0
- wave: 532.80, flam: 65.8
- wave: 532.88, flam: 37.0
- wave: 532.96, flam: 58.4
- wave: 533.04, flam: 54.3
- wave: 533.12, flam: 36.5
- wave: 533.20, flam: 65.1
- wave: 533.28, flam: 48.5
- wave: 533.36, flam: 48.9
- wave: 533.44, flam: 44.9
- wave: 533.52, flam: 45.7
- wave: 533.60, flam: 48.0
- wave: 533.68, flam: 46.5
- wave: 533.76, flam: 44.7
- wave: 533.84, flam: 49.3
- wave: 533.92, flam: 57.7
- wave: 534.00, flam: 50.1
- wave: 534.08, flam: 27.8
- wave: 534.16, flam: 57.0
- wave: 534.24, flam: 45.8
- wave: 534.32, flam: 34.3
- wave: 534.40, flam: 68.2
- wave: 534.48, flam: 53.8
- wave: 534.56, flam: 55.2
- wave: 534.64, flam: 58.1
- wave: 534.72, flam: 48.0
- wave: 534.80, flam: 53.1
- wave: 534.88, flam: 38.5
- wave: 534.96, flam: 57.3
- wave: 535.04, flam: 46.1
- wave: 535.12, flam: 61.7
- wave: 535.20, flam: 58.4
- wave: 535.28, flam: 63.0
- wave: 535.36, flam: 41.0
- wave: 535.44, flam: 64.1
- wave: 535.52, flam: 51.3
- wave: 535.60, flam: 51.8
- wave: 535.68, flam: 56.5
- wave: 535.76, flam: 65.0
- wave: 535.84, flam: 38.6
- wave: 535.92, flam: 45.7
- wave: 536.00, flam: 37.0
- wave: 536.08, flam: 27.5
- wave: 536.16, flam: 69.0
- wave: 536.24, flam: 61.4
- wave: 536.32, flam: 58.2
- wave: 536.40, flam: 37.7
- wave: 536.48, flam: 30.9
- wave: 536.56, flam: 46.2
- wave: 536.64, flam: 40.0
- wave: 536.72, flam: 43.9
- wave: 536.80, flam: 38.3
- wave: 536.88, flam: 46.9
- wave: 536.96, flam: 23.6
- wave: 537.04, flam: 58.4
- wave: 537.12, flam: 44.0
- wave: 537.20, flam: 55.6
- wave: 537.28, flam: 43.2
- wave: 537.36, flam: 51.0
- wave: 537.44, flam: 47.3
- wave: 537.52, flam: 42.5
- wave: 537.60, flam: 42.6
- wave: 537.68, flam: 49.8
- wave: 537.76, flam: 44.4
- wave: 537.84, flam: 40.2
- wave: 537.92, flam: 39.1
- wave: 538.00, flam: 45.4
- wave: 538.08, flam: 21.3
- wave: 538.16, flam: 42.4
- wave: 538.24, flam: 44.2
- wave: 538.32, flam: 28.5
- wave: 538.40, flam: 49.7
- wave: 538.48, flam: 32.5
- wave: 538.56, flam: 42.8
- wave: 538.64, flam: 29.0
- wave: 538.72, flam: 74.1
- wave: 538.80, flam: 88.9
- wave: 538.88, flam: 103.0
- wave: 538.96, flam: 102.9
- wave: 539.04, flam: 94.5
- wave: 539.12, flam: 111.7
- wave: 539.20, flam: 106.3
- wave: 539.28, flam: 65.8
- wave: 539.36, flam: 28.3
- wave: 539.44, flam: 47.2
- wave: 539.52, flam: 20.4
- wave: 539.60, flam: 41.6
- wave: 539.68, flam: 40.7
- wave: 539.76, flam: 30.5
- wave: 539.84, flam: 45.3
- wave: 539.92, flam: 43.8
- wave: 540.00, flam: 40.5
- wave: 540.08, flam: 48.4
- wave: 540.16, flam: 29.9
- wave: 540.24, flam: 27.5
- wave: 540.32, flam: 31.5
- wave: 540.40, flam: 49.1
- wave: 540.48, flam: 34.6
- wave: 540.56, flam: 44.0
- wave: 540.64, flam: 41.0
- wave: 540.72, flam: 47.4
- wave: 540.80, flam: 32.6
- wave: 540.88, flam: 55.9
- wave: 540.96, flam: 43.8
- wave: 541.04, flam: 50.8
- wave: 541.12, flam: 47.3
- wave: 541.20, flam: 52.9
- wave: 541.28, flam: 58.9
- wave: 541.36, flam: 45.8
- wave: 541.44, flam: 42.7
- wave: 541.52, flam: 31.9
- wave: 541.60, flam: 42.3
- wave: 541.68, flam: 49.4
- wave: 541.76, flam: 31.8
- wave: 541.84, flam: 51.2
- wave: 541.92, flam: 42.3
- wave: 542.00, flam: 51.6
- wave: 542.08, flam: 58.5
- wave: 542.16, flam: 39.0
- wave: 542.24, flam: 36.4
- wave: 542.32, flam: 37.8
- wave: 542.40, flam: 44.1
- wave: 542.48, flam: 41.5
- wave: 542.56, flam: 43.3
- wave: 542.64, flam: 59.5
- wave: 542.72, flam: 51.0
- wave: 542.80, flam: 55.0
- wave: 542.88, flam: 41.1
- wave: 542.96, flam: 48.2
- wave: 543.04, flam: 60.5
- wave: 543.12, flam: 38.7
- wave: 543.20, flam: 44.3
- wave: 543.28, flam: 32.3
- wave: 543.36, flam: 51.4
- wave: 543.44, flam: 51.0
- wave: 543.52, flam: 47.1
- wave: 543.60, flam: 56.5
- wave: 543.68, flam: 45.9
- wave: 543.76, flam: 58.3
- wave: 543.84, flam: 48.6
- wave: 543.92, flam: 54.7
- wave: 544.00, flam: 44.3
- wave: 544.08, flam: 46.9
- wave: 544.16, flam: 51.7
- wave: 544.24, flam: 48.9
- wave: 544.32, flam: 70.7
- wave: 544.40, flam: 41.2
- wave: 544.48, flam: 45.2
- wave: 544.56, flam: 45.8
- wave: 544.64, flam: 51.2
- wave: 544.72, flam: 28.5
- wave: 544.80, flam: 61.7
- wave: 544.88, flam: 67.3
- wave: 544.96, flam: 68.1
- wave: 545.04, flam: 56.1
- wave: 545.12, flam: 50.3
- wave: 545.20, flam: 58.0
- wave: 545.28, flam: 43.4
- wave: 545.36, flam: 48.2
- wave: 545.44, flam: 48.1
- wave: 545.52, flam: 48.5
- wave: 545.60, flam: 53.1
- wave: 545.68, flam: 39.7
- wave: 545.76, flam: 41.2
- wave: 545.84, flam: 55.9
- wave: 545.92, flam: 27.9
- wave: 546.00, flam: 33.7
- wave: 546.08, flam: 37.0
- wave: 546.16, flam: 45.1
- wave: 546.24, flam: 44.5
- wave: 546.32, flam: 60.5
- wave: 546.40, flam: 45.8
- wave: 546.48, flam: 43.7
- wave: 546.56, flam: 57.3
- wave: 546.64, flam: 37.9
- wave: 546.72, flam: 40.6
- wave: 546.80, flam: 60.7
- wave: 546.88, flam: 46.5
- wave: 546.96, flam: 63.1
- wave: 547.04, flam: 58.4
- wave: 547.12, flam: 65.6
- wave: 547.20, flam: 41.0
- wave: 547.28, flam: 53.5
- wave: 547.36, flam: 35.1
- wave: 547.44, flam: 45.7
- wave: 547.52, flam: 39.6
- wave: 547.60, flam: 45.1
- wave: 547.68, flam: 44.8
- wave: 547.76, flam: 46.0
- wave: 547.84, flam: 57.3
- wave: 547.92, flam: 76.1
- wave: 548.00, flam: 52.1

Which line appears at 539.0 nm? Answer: H-beta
